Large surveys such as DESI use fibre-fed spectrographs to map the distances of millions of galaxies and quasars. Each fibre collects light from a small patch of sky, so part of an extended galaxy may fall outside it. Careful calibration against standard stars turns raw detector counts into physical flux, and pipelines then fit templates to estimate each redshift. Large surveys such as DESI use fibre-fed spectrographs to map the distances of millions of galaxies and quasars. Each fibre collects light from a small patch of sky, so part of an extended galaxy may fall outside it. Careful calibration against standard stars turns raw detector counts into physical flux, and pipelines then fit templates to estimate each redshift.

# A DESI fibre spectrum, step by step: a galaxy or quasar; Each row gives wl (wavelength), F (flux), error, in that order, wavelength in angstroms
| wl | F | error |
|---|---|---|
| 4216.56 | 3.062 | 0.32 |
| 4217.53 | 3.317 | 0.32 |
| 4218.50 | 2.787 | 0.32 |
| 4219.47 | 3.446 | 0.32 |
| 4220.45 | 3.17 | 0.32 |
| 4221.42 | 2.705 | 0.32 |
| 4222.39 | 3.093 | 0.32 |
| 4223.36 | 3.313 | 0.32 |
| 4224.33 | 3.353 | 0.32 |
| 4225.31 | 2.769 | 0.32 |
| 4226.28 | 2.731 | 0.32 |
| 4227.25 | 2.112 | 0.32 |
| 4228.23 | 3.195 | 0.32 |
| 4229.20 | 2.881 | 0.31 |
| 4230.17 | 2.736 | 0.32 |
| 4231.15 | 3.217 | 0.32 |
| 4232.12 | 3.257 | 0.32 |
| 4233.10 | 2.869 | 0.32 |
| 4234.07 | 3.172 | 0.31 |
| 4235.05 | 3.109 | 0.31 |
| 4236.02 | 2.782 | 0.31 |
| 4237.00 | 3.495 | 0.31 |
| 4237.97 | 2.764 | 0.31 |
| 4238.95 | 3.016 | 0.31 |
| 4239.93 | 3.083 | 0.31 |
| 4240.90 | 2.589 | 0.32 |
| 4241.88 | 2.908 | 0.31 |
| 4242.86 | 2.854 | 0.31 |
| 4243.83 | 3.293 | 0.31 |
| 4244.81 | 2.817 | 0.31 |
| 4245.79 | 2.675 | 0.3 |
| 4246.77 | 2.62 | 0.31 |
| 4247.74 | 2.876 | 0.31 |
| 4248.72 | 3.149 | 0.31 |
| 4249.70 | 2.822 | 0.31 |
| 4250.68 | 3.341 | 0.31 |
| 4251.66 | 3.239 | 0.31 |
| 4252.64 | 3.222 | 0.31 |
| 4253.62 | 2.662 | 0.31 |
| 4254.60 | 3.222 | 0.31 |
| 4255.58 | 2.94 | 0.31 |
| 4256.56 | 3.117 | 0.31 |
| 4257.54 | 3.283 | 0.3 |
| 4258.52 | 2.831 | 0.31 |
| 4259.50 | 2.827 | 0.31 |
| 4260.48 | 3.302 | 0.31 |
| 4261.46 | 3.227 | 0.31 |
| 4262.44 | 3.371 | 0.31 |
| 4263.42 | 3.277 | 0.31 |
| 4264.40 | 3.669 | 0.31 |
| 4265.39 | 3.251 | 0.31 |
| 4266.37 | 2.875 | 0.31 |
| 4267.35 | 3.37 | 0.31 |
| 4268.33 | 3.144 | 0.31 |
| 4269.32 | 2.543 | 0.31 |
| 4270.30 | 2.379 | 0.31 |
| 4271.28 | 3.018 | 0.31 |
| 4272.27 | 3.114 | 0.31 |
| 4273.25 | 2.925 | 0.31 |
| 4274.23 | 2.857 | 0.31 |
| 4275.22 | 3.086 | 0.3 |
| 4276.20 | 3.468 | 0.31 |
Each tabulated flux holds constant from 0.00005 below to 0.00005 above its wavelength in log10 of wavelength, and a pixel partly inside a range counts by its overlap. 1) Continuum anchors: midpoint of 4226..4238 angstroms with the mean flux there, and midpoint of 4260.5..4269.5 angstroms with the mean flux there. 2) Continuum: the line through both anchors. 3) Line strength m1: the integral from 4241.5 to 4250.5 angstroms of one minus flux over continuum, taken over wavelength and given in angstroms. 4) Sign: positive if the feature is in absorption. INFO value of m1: 0.5 angstroms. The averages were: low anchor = 2.96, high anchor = 3.22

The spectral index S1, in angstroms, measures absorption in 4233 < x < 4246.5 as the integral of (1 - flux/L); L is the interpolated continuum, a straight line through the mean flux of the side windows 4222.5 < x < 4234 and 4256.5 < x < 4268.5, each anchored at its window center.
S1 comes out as 0.4 angstroms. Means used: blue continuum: 2.96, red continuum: 3.2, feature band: 2.96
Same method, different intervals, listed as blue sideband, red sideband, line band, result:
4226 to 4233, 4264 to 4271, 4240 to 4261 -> -0.2 angstroms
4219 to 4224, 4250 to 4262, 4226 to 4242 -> 1.0 angstroms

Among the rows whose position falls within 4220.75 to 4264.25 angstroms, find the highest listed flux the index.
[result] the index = 3.495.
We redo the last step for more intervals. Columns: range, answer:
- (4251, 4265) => 3.669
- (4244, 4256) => 3.341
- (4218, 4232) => 3.446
